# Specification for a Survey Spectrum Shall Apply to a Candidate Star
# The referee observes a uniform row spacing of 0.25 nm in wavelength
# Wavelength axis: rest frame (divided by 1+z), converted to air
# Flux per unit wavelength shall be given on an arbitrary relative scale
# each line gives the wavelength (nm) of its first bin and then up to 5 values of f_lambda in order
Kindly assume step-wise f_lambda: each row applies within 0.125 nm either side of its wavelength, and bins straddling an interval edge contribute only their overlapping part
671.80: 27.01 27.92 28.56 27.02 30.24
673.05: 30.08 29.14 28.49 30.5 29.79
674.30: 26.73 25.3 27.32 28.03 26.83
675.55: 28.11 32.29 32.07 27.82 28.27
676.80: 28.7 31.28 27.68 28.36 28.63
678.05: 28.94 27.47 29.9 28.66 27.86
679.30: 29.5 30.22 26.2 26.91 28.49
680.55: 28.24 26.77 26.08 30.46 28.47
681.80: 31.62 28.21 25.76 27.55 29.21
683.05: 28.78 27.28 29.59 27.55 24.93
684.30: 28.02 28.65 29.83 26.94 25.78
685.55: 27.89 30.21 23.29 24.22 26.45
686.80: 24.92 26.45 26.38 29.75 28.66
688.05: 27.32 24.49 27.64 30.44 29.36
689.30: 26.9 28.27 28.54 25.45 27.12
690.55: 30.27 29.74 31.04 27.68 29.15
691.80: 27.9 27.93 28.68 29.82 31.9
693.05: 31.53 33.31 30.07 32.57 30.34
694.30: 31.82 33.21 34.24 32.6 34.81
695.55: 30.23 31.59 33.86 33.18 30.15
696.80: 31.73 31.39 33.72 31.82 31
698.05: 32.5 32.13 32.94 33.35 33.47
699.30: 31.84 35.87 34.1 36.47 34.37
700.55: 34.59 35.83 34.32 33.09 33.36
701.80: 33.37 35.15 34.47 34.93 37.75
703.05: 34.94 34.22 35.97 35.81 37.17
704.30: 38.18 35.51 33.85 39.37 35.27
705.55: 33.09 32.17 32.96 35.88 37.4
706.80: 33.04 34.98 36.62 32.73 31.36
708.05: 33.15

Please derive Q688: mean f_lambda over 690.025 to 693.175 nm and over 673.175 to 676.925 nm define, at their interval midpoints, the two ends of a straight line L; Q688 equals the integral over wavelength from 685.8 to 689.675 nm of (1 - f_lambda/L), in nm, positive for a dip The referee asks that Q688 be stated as 0.27 nm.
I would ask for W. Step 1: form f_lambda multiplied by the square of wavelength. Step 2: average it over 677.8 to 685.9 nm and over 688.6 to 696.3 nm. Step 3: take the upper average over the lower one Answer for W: 1.11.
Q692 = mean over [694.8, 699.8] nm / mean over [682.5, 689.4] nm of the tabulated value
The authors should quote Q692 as 1.2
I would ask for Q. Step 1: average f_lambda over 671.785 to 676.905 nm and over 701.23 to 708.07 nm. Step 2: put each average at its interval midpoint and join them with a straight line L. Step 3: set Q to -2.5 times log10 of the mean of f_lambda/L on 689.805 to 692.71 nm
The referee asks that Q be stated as 0.12 mag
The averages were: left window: 28.6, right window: 34.9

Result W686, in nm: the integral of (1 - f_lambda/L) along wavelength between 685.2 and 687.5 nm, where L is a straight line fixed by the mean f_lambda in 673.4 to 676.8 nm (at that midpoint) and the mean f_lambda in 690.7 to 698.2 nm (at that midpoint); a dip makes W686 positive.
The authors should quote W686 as 0.30 nm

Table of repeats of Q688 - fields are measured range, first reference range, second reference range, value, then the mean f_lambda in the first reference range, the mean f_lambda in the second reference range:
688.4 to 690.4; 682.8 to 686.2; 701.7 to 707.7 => 0.10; 27.6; 35.2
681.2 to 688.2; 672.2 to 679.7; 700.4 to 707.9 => 0.69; 28.8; 34.9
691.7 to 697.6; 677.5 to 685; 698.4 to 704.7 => 0.18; 28.3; 34.8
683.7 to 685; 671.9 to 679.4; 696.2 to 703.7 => 0.12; 28.7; 33.7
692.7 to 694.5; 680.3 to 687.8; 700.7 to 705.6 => -0.01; 27.6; 35.3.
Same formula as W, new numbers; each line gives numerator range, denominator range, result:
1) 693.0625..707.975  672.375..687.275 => 1.28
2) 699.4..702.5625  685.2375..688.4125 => 1.35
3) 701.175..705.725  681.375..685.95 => 1.33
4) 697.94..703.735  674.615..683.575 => 1.28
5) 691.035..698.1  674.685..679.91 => 1.15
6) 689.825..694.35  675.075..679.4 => 1.07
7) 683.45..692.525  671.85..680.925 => 1.00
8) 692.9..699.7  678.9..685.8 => 1.20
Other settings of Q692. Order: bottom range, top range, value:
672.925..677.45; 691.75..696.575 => 1.10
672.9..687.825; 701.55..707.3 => 1.25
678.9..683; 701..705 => 1.25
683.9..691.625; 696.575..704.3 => 1.23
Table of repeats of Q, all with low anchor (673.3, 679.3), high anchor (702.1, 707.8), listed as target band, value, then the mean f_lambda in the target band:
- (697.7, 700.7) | 0.01 mag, 33.6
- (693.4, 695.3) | 0.02 mag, 32.3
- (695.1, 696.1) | 0.02 mag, 32.5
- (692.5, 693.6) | 0.03 mag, 31.5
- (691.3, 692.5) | 0.14 mag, 28.4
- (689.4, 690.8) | 0.14 mag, 28.1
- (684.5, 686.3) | 0.13 mag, 27.2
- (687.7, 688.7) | 0.16 mag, 27.1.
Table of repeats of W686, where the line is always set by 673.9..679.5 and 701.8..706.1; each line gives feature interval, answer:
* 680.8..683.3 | 0.137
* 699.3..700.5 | -0.017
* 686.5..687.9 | 0.184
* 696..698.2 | 0.102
